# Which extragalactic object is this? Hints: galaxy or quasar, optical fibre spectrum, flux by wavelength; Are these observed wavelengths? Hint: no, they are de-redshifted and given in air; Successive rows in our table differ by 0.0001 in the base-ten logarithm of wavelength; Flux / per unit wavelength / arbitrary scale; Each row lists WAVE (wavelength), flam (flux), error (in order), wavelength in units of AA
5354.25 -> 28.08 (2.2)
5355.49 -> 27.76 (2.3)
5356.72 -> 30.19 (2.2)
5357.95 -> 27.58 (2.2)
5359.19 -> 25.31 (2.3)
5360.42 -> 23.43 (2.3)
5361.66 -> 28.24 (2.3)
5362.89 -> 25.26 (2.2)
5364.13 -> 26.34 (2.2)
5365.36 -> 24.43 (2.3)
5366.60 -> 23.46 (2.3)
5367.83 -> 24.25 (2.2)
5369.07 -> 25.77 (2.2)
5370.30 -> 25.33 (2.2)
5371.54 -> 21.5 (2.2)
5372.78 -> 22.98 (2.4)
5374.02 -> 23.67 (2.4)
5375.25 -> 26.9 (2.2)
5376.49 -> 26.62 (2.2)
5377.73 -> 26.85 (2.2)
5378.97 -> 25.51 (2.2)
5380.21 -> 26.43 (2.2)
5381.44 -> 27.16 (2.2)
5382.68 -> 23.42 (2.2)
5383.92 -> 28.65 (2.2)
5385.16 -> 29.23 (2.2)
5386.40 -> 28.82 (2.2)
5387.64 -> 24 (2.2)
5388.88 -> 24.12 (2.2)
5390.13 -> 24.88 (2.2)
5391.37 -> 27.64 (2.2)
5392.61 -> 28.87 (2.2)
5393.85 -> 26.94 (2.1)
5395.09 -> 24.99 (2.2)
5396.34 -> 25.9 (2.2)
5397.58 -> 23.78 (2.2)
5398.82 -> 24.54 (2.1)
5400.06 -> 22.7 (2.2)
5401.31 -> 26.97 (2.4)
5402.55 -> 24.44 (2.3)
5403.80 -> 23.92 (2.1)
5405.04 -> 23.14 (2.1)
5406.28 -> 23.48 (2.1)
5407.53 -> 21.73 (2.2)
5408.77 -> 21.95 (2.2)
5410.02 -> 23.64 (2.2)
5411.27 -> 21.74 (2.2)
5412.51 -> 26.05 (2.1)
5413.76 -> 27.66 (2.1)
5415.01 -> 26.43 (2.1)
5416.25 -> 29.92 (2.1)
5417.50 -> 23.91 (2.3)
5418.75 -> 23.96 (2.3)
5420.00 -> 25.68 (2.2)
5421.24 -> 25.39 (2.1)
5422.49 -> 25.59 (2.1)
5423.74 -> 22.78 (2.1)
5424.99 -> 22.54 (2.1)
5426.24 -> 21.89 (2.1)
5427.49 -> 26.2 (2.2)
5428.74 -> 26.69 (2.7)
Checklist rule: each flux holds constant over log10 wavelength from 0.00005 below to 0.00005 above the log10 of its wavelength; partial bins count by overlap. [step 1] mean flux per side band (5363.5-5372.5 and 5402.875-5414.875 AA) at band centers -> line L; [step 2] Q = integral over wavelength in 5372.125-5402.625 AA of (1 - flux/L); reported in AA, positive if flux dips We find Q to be -2.2 AA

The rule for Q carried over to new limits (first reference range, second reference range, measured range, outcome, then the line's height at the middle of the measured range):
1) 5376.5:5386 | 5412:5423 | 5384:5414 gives 1.6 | 26.4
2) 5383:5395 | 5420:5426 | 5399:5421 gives 0.5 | 25.2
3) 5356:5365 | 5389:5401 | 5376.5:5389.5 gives -0.3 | 25.9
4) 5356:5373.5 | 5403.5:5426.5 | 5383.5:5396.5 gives -1.0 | 24.8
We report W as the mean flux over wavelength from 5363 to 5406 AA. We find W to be 25.4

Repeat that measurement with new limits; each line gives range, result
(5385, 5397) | 26.4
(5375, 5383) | 26.2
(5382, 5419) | 25.3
